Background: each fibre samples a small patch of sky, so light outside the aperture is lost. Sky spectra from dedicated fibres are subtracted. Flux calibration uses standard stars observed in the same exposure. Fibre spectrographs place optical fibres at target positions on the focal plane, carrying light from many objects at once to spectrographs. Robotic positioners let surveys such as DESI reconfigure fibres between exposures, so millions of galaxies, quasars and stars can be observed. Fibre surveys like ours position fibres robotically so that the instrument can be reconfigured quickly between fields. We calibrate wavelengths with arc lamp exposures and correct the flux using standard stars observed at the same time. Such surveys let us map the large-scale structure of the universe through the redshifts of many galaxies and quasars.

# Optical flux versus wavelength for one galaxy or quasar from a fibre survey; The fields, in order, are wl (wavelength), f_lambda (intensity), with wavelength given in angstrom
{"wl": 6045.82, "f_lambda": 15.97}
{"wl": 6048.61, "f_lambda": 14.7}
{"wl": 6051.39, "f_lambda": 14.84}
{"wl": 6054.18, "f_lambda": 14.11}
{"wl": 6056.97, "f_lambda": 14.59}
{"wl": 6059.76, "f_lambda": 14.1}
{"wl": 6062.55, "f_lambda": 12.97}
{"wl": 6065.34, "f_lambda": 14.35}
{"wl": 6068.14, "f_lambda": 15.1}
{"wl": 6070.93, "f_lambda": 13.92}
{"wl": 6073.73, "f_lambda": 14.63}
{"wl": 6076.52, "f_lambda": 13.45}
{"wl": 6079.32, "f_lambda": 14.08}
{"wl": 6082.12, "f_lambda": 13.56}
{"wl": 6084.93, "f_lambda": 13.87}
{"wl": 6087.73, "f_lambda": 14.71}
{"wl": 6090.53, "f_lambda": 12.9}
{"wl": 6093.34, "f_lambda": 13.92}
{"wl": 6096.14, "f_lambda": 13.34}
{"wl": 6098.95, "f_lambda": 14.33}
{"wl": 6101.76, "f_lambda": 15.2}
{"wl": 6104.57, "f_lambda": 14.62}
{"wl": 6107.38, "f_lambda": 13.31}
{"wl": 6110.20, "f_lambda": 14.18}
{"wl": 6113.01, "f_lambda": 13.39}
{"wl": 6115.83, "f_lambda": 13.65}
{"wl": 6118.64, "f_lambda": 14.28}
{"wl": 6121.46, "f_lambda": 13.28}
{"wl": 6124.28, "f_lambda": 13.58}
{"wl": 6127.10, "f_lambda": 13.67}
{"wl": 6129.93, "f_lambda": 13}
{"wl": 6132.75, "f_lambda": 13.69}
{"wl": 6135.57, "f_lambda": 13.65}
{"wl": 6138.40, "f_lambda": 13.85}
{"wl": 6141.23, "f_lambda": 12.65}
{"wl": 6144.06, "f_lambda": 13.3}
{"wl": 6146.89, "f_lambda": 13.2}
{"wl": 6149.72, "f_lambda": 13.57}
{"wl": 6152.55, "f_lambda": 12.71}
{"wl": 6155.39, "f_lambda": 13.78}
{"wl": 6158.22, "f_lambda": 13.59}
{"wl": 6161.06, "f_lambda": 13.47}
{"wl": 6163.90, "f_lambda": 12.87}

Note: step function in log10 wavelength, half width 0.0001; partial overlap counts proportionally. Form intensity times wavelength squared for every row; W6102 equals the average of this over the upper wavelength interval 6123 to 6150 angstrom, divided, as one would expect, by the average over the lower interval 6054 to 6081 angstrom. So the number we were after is 0.97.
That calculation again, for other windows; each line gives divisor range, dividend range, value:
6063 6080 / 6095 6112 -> 1.01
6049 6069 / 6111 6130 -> 0.97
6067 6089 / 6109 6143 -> 0.97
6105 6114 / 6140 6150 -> 0.97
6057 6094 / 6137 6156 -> 0.97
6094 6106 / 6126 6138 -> 0.95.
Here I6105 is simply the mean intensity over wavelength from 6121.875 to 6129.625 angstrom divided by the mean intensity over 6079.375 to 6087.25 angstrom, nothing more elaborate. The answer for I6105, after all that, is 1.0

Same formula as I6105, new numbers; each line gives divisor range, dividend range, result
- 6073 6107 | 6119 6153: 0.96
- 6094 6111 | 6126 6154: 0.94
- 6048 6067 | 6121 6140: 0.95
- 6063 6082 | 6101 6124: 0.98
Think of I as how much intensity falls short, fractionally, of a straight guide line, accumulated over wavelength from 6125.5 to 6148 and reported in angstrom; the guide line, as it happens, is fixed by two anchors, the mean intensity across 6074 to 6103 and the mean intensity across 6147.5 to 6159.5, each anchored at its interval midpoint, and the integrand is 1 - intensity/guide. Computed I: 0.3 angstrom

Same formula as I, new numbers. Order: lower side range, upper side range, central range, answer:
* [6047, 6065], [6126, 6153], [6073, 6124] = -0.5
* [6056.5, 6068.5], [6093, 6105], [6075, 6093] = 0.6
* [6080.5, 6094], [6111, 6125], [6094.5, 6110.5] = -0.5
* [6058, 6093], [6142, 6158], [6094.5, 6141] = -0.6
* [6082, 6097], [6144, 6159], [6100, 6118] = -0.6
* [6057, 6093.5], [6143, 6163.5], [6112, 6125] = 0.0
